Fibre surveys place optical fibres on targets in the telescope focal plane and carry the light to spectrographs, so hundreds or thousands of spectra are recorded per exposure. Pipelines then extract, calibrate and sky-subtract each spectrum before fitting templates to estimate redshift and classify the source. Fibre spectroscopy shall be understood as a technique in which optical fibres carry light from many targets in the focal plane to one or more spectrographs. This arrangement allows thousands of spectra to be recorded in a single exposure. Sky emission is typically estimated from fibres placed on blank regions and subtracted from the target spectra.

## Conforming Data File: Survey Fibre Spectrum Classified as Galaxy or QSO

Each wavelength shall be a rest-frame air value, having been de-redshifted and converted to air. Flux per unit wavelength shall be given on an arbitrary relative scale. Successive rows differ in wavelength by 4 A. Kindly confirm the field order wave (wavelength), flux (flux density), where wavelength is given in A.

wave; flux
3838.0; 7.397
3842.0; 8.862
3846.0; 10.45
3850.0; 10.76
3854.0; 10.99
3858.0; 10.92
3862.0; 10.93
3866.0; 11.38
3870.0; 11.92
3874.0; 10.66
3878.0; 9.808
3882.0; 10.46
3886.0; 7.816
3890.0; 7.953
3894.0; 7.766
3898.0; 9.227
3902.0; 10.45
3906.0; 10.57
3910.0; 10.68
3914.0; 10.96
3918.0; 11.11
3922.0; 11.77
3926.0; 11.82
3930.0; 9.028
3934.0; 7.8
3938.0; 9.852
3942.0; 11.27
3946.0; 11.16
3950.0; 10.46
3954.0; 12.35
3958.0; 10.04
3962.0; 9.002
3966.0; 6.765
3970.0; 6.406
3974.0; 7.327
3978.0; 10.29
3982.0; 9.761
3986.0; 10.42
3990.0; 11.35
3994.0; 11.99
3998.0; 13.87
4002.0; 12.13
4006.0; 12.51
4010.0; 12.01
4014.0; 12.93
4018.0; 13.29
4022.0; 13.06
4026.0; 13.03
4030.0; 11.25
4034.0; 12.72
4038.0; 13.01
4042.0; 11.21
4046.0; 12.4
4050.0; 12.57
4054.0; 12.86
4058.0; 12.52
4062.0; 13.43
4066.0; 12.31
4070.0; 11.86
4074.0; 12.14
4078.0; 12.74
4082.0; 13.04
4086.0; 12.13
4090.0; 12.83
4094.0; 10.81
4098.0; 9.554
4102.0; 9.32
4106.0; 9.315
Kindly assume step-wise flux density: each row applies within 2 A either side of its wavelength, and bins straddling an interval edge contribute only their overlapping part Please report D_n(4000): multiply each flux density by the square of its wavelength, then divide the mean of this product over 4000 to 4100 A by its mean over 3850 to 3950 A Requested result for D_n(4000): 1.3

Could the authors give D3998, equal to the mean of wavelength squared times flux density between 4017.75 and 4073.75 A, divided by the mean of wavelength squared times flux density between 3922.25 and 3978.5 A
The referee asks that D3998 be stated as 1.37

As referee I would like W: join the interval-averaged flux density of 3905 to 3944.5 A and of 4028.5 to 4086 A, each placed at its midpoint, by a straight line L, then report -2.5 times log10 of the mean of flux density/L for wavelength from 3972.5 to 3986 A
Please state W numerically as 0.201 mag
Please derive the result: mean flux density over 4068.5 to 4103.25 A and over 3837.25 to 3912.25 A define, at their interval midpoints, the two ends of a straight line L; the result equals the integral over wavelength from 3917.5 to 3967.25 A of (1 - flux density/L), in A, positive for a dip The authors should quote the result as 1.4 A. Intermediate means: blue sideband 9.99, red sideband 11.6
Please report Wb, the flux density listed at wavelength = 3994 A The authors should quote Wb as 11.99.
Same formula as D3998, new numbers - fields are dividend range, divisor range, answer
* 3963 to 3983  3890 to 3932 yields 0.81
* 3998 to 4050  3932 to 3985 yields 1.37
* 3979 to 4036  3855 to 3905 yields 1.30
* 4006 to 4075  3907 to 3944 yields 1.27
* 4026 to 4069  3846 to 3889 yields 1.30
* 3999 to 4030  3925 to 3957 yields 1.26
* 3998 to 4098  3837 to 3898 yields 1.38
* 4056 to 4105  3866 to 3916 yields 1.31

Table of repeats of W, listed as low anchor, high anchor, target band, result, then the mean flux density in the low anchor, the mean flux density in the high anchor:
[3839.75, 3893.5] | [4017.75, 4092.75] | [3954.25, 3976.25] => 0.34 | 10.1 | 12.5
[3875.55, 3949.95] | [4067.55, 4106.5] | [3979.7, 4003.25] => -0.09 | 9.99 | 11.5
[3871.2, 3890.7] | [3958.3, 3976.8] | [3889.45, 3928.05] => -0.16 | 9.54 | 7.75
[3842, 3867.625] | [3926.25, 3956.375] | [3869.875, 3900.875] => 0.14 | 10.7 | 10.4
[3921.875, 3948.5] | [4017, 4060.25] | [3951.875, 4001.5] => 0.12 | 10.3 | 12.5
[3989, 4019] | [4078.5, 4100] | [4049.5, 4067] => -0.07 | 12.5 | 11.7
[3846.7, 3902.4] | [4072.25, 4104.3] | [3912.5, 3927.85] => -0.10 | 10.1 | 11.5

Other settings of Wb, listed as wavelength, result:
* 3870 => 11.92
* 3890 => 7.953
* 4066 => 12.31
